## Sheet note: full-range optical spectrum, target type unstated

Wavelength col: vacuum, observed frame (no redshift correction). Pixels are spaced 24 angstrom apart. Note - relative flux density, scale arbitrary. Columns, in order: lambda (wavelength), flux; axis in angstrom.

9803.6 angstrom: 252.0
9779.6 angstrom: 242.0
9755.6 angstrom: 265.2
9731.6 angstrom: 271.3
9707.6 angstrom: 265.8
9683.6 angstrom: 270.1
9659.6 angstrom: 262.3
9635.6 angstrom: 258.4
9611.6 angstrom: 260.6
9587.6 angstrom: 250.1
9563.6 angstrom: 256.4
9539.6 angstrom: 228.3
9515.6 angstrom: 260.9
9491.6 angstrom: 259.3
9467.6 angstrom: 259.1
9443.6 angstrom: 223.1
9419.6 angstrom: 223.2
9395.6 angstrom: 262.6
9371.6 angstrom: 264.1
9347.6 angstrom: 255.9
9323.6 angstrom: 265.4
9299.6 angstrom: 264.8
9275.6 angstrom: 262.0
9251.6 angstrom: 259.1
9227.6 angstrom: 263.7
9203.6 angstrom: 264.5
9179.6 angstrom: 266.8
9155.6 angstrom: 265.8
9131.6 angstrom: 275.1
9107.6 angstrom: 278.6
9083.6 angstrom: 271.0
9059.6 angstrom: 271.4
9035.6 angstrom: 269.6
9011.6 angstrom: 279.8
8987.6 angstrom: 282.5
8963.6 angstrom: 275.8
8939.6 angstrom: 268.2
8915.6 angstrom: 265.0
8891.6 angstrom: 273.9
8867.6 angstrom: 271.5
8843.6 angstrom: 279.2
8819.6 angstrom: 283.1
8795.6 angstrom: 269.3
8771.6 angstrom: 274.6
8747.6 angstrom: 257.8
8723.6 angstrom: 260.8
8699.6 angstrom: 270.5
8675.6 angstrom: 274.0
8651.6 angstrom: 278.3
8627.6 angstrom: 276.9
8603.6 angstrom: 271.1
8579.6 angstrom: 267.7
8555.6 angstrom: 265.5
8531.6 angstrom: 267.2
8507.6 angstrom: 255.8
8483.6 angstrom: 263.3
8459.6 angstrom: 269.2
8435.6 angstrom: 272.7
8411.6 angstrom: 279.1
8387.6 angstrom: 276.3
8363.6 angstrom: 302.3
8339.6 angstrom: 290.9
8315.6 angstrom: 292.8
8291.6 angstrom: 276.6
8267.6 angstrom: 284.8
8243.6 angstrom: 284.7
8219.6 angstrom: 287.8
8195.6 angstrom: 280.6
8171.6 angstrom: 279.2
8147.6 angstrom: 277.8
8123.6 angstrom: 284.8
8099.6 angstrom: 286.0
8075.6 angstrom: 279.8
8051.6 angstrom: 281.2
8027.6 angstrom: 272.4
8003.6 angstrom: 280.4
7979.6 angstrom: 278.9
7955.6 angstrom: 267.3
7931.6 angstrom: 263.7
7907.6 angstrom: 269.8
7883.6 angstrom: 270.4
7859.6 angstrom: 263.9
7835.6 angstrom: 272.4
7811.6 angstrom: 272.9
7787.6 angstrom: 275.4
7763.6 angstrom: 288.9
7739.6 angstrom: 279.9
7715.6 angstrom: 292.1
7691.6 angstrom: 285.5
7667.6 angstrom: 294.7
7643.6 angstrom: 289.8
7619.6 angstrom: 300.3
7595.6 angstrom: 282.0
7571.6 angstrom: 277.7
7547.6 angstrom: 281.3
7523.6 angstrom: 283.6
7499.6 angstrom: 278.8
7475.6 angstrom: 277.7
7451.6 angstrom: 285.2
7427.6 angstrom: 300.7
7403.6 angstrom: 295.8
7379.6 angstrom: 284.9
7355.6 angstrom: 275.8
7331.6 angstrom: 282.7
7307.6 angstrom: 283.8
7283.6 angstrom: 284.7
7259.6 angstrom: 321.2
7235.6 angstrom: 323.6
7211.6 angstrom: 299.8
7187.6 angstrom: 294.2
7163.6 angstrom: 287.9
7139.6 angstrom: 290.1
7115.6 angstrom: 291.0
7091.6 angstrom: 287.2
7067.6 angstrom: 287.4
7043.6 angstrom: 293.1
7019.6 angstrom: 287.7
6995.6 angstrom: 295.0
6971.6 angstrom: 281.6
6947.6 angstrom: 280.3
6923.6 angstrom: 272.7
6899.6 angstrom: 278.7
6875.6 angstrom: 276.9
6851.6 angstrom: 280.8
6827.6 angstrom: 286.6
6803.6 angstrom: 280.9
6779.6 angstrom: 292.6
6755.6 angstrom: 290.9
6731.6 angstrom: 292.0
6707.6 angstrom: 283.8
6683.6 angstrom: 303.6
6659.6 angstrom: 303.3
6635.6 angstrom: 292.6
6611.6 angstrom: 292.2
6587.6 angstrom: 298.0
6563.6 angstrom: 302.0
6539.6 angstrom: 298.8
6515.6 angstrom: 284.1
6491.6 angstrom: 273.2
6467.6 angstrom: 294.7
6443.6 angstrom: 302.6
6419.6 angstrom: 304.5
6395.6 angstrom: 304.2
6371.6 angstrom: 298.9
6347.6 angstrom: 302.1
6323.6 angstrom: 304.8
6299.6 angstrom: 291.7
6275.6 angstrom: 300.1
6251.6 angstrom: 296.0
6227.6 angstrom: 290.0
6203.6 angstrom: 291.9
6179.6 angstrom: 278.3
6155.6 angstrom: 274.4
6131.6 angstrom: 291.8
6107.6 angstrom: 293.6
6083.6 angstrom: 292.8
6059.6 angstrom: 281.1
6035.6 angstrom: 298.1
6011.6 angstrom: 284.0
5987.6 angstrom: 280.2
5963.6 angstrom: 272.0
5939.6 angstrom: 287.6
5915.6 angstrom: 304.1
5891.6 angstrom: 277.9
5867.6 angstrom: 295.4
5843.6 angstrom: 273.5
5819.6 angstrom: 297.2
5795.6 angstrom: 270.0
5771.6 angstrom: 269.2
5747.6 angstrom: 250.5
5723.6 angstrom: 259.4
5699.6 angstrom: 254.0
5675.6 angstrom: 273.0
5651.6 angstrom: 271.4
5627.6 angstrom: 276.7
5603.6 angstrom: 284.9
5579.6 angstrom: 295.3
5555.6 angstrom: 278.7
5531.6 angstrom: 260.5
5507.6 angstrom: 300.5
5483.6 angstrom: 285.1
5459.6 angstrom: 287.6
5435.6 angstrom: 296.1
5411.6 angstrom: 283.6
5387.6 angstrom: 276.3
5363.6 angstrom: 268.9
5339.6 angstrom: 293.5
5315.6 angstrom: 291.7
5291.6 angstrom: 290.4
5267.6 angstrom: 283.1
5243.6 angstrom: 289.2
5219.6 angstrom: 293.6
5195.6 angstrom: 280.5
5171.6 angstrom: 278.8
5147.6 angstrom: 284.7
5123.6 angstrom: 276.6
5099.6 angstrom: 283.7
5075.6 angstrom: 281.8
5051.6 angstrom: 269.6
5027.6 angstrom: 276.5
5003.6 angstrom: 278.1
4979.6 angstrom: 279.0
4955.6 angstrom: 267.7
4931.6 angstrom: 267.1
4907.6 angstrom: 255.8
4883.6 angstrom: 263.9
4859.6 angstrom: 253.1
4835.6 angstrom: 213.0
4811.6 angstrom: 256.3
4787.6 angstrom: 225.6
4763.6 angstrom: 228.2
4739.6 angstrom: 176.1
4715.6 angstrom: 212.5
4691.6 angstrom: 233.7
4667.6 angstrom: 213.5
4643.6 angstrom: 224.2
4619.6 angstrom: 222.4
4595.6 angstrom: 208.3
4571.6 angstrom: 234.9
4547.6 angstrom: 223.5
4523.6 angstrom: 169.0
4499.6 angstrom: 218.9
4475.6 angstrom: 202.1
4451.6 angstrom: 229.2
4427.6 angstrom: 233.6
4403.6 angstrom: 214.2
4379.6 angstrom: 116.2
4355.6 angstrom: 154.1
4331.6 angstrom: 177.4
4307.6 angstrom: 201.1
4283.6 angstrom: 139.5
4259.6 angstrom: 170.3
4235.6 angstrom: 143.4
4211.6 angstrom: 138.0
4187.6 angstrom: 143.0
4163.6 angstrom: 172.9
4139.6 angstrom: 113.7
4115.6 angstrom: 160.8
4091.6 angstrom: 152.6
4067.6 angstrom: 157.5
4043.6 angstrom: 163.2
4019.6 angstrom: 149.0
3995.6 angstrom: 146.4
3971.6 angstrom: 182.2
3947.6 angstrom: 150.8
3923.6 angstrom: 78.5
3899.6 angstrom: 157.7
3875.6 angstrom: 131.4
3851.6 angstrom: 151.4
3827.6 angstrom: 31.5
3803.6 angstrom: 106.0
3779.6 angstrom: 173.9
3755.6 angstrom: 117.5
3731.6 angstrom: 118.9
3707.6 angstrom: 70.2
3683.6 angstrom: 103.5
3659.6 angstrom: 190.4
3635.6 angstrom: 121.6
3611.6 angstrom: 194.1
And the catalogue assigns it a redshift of 0.102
